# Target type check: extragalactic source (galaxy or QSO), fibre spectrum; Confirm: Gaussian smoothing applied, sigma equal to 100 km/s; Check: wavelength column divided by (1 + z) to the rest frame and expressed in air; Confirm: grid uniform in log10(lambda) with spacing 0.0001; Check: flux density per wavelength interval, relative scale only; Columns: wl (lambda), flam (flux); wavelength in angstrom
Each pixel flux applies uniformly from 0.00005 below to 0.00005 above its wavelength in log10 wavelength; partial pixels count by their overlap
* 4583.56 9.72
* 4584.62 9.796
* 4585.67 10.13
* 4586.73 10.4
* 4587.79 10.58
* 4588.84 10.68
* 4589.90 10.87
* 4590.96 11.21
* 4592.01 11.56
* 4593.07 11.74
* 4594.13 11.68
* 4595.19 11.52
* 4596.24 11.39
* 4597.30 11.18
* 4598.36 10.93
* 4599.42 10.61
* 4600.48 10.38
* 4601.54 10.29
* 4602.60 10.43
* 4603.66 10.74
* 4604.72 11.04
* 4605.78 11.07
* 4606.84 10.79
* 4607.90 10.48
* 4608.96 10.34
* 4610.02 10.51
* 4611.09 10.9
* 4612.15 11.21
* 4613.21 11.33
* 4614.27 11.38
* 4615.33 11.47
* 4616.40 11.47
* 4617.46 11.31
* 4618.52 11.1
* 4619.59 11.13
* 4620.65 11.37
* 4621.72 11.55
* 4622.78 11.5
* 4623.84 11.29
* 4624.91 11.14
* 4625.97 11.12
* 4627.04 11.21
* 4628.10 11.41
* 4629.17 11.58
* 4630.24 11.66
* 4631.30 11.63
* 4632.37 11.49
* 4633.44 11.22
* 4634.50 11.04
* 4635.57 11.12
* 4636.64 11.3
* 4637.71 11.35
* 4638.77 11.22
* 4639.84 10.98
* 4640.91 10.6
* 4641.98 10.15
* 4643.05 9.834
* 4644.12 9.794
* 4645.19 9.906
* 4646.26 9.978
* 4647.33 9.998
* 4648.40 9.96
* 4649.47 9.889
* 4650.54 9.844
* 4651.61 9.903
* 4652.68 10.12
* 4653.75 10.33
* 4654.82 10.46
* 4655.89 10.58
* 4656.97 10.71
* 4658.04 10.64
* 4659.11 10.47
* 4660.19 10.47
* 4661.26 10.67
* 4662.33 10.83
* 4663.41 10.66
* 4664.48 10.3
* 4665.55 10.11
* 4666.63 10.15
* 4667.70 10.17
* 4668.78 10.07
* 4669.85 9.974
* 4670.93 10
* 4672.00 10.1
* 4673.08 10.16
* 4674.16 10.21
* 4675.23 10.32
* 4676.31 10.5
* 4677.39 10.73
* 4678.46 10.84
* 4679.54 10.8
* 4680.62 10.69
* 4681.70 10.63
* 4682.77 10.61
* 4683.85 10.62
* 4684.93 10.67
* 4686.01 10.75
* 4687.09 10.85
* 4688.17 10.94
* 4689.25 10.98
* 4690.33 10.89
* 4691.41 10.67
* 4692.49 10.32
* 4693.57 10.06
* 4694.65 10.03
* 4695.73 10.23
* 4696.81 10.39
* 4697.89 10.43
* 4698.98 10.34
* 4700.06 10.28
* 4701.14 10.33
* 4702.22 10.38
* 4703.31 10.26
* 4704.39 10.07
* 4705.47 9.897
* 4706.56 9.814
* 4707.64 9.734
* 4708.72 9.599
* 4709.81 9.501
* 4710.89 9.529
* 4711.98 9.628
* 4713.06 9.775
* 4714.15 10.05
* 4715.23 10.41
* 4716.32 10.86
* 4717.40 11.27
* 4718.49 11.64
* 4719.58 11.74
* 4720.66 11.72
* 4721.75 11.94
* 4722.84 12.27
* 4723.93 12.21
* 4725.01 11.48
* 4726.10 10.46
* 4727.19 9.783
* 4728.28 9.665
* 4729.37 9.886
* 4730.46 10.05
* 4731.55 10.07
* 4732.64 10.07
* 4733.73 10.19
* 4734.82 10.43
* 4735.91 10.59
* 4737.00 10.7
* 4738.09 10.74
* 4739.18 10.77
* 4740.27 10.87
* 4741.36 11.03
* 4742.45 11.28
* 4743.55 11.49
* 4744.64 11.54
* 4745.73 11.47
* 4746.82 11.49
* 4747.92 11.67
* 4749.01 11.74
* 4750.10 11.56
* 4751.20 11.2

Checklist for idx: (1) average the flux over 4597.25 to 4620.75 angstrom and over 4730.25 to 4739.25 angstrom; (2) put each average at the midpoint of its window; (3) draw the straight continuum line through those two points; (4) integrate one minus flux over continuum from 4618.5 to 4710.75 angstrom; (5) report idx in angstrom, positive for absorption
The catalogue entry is 1.26 angstrom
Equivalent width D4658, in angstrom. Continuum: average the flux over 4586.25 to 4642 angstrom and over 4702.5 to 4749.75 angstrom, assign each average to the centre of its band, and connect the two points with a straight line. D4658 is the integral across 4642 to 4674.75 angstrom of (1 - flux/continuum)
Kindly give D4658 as 2.2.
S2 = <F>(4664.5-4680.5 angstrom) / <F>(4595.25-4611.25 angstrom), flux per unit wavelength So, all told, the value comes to 0.96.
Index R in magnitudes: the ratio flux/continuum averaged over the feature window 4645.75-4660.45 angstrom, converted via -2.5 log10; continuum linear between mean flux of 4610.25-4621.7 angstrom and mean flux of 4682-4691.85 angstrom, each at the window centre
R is 0.08 mag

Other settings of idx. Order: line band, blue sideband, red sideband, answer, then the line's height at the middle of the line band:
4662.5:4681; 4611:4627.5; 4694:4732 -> 0.8 angstrom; 10.8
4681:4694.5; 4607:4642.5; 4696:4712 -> -0.5 angstrom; 10.3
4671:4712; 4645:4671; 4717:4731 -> 1.3 angstrom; 10.7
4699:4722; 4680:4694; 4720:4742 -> 0.7 angstrom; 10.7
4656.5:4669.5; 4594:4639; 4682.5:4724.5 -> 0.5 angstrom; 10.8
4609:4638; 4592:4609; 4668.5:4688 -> -1.2 angstrom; 10.8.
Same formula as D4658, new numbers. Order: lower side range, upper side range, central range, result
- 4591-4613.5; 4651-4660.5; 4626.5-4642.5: -0.86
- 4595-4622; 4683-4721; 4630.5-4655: 0.54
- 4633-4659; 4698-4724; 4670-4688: -0.07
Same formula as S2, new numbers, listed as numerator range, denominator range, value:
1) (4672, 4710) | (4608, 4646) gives 0.94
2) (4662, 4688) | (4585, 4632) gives 0.94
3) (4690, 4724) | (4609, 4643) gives 0.94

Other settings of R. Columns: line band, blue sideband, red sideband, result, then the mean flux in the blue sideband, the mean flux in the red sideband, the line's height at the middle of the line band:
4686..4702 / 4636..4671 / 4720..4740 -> 0.006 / 10.4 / 10.7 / 10.6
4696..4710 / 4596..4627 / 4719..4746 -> 0.086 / 11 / 10.9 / 10.9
